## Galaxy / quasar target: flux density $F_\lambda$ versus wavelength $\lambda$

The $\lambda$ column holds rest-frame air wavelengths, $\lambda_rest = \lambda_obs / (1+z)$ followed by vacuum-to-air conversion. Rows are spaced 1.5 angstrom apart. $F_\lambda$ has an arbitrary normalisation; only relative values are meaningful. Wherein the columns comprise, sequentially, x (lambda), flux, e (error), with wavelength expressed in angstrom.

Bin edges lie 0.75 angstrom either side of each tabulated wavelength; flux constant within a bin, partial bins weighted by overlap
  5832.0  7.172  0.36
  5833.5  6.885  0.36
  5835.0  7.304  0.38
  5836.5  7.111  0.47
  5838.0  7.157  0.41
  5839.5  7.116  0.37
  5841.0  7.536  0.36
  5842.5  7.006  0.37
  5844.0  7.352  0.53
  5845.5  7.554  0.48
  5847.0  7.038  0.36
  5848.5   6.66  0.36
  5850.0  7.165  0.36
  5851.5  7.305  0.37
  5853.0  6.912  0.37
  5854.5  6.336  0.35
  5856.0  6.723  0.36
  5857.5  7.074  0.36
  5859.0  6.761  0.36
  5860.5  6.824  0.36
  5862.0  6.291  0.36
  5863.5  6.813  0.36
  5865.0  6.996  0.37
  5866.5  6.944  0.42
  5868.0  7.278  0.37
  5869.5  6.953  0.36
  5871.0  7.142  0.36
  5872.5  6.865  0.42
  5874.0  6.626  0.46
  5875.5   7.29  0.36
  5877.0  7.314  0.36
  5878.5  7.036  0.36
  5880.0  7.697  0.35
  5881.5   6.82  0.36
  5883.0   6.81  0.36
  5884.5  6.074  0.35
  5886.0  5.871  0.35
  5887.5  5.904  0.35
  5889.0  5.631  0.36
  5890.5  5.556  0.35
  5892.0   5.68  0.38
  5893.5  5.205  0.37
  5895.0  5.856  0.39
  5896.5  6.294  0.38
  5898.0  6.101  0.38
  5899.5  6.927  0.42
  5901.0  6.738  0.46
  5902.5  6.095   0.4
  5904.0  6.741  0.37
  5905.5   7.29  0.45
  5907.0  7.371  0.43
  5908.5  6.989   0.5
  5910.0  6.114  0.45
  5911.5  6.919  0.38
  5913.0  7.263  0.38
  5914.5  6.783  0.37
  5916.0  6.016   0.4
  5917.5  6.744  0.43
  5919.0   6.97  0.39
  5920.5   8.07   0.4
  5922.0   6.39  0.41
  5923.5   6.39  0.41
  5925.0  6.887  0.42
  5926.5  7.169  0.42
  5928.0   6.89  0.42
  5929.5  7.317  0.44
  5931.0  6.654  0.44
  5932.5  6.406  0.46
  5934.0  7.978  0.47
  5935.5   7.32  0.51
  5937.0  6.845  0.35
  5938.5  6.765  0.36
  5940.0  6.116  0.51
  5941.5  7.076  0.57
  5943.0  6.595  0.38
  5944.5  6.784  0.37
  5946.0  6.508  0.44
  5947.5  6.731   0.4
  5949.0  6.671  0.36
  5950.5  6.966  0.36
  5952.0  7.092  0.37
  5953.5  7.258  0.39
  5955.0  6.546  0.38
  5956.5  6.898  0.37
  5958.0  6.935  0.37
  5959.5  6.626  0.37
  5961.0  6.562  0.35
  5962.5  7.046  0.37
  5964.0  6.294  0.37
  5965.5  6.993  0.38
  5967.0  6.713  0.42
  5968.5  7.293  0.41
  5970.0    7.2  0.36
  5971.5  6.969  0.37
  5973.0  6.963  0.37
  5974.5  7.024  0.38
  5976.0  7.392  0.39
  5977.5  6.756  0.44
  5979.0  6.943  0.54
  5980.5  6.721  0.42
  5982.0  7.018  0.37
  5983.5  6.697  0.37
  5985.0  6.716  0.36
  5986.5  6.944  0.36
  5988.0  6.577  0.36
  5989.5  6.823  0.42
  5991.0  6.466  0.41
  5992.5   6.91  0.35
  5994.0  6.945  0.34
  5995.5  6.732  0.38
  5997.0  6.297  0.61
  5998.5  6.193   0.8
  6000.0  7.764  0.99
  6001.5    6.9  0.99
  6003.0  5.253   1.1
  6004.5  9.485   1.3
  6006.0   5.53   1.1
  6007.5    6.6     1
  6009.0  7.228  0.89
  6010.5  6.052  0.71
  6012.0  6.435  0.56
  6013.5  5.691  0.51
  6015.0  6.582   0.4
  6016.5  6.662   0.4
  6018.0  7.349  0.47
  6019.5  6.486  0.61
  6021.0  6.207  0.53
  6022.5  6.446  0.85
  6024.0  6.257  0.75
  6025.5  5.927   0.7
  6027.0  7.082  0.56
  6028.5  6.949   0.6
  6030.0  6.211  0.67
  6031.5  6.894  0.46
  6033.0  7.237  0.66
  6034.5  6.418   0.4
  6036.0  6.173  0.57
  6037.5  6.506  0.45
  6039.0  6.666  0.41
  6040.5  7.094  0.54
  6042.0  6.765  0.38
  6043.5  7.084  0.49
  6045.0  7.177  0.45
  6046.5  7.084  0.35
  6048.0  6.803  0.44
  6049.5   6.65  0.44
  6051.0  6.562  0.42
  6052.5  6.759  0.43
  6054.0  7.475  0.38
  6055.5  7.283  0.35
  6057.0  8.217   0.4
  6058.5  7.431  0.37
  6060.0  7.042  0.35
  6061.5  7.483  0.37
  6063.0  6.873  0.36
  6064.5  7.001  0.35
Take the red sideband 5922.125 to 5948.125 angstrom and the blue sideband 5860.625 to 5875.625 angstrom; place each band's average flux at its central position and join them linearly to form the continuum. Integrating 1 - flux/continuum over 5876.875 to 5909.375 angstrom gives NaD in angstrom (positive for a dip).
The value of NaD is 2.1 angstrom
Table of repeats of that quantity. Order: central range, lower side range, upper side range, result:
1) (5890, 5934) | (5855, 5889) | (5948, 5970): 1.2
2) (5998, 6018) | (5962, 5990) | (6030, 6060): 0.7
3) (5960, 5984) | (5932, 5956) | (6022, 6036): -0.5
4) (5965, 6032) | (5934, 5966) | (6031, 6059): 1.5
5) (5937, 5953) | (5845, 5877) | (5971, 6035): 0.1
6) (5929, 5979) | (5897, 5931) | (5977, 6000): -0.8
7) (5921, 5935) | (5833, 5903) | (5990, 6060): -0.4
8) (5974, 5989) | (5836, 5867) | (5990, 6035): -0.4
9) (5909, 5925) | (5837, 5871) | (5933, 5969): 0.3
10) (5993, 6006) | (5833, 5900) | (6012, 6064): -0.1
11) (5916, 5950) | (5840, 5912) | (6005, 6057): -0.8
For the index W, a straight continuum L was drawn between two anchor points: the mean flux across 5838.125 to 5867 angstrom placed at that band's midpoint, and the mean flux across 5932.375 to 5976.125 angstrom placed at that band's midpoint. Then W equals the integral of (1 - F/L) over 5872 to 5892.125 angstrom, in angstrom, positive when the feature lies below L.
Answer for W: 1.2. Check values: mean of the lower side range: 6.97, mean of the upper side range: 6.89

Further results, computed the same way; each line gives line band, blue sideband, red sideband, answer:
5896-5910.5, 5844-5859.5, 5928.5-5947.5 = 0.5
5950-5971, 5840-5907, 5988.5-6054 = -0.6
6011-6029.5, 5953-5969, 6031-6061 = 1.1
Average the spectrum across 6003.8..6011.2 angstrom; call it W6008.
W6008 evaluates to 6.97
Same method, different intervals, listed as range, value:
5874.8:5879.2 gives 7.21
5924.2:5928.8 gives 6.98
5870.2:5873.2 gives 7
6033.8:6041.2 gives 6.57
